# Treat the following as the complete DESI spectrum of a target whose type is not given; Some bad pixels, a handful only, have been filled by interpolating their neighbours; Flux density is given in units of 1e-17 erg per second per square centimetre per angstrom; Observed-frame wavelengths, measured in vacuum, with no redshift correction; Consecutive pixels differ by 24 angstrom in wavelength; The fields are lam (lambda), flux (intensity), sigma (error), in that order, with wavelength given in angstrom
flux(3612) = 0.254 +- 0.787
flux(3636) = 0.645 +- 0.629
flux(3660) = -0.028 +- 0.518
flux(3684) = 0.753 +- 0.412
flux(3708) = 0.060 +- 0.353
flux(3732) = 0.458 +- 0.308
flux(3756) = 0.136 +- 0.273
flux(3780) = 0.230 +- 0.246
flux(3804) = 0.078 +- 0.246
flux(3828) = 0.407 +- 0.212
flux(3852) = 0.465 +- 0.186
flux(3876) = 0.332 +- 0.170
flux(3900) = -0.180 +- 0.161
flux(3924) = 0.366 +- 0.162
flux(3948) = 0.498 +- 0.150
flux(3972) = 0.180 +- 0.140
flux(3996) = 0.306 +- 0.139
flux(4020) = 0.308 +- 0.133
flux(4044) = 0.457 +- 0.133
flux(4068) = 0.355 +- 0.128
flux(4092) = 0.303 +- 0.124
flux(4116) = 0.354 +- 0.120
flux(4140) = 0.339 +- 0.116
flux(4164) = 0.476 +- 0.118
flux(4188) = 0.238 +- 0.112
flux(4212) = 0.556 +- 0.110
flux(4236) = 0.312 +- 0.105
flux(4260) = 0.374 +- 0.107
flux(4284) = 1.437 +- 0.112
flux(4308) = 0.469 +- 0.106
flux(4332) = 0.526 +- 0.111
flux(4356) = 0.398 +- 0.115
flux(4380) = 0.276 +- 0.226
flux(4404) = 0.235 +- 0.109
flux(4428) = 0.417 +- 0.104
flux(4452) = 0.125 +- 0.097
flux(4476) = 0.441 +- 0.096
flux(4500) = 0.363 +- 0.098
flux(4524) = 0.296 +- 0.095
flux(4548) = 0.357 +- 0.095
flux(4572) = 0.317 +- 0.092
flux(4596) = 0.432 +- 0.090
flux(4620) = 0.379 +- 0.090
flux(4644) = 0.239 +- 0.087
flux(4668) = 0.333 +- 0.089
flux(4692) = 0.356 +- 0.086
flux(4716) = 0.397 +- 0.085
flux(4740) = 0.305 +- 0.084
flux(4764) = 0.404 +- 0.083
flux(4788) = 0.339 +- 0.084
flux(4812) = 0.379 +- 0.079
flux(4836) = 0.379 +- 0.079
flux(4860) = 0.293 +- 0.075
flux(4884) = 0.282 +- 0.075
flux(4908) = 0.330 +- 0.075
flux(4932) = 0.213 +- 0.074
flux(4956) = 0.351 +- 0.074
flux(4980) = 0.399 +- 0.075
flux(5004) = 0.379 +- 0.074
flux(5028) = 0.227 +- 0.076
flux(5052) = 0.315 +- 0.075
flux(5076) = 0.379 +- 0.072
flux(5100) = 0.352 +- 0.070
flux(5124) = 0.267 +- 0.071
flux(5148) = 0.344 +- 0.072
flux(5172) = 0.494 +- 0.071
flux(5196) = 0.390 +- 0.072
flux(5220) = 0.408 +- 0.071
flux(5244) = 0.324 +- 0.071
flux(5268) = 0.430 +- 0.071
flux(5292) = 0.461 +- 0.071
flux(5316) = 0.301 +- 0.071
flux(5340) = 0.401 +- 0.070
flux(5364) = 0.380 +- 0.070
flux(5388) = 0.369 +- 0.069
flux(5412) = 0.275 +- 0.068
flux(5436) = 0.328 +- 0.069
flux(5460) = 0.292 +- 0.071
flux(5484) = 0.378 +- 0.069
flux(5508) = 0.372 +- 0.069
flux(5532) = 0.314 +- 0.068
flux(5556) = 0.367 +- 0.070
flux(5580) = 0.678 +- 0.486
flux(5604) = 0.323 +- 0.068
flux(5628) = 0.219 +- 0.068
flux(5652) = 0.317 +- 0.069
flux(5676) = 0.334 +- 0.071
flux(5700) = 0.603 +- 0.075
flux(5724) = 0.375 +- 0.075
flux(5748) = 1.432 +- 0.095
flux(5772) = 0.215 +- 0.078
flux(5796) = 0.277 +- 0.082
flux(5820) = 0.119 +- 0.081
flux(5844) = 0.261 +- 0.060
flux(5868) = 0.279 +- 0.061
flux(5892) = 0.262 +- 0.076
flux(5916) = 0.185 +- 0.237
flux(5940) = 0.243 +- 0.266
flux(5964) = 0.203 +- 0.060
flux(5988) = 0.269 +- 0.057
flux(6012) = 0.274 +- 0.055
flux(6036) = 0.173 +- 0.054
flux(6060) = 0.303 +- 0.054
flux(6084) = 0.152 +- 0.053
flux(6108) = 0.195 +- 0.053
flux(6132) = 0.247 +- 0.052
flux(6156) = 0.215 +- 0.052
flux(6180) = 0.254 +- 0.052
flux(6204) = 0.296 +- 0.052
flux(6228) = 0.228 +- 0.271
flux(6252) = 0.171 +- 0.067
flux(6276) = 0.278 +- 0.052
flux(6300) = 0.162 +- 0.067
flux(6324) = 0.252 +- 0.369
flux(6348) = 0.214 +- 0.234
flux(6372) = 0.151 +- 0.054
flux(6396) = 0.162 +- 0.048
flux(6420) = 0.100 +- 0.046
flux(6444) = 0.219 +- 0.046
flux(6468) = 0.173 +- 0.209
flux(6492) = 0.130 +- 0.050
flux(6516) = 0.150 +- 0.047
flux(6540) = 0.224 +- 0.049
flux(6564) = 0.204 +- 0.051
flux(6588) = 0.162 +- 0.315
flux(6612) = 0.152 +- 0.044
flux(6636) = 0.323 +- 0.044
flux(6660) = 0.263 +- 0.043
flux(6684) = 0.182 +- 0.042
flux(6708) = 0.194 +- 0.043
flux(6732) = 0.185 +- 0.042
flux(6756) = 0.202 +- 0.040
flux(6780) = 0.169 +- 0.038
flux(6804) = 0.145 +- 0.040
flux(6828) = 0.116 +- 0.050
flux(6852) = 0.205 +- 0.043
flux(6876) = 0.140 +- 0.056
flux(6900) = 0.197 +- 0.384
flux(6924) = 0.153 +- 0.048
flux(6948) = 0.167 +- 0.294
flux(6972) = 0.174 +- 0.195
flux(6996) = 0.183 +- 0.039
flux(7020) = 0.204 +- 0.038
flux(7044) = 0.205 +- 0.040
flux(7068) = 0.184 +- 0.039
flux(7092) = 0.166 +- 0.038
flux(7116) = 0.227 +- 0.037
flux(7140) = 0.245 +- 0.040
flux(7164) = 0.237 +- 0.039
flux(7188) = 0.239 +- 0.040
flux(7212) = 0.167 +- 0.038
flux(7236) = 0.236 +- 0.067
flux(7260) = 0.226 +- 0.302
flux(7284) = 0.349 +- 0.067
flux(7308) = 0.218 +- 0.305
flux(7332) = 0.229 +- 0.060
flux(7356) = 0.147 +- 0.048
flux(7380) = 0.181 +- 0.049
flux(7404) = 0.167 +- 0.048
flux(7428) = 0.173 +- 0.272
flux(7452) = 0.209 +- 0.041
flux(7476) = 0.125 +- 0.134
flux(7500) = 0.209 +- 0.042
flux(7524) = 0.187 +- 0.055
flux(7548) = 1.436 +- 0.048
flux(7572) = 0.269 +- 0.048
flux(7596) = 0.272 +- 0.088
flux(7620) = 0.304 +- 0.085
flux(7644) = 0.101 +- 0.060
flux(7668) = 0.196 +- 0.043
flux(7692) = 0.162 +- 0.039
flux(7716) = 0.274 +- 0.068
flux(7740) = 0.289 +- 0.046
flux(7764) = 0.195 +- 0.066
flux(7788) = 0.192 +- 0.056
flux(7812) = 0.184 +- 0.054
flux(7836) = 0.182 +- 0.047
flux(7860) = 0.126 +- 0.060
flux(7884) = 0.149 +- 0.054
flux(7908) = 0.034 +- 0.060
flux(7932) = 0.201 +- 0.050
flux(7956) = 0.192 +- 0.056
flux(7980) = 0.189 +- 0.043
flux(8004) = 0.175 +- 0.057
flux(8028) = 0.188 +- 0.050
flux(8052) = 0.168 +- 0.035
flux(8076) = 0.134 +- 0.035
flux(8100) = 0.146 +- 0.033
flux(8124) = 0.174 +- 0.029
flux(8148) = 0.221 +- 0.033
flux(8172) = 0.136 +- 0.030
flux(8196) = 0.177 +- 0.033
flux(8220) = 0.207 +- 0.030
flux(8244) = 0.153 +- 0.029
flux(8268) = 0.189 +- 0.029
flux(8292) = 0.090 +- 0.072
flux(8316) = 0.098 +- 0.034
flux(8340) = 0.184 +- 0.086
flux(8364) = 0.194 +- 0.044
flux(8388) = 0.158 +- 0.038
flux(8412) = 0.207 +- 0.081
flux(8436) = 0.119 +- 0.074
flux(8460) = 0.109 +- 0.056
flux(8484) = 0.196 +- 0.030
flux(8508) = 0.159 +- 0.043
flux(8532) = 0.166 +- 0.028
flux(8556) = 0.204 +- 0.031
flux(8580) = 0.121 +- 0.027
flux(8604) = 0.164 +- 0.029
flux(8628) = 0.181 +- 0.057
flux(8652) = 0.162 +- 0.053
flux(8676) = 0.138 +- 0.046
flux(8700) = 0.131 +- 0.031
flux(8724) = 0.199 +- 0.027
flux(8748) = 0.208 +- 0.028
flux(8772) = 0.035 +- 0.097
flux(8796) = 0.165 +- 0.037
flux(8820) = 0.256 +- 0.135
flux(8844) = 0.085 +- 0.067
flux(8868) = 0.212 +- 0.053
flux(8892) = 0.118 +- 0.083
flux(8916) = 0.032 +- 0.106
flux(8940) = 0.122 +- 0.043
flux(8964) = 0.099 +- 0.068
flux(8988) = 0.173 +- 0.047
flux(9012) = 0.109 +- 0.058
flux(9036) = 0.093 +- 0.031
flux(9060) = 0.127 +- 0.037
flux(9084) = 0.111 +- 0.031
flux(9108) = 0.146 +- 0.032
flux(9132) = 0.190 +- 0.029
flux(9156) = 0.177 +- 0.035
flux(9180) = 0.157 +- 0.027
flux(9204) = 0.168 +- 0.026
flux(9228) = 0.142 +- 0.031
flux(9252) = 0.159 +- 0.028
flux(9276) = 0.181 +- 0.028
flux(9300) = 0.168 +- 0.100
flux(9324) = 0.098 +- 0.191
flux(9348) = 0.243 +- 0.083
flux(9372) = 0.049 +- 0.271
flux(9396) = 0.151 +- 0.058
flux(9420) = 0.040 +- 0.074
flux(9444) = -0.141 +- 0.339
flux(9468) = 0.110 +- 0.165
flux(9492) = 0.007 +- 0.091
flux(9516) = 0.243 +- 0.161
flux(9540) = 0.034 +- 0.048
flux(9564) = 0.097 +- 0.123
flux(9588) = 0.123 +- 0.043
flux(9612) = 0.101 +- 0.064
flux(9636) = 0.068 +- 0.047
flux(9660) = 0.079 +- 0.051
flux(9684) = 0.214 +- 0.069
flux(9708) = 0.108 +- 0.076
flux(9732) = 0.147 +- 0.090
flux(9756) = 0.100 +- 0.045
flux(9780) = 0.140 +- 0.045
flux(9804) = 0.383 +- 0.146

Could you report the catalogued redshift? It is 0.15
